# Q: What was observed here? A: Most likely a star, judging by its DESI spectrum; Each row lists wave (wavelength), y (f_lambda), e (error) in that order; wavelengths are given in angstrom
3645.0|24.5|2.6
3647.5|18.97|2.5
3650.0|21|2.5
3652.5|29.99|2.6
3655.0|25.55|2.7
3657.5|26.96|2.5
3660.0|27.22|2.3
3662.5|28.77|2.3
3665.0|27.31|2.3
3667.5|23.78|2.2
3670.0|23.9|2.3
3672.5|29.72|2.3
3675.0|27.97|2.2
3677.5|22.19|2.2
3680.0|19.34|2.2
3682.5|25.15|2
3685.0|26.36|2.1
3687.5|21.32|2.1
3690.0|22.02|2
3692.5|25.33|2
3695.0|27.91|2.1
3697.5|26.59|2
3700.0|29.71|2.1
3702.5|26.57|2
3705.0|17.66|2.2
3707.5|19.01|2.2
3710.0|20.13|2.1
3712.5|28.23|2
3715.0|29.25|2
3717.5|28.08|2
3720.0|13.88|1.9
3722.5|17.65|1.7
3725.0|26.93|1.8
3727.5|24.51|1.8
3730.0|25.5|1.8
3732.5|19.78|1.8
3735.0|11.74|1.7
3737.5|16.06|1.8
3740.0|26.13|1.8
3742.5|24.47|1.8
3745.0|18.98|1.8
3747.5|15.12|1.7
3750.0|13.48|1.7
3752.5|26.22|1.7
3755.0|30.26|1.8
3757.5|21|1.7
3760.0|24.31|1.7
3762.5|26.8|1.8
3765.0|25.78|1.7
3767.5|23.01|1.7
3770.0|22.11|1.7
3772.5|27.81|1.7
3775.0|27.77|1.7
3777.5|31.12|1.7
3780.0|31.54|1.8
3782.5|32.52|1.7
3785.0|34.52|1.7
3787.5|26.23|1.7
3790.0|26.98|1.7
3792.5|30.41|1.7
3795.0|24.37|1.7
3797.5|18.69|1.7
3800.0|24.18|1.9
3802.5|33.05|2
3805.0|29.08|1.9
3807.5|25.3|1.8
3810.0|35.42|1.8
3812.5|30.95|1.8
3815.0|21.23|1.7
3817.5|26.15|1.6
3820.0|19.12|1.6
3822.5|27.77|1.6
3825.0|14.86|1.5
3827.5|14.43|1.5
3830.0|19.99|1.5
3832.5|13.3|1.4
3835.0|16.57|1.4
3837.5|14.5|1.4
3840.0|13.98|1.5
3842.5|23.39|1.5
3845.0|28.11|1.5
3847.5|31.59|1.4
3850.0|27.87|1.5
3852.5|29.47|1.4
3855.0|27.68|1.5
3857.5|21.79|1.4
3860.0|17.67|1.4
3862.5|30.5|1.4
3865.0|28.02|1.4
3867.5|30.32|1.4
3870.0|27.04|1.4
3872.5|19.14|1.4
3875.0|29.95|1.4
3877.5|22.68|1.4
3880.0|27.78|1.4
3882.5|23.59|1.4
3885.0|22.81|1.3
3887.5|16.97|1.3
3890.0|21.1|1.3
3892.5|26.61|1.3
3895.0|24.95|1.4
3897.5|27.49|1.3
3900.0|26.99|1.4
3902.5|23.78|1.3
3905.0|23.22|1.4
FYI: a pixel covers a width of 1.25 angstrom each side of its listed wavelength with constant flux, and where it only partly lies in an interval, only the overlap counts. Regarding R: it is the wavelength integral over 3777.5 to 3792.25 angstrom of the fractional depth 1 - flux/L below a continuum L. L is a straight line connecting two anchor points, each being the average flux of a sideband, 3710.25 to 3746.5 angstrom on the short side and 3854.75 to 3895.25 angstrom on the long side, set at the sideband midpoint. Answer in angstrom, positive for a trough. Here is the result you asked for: -4.7 angstrom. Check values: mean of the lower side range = 22.1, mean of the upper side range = 24.5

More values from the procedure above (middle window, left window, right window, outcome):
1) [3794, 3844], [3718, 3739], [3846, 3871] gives 5.0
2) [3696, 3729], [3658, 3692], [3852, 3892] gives 1.6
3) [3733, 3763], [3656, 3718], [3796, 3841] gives 3.5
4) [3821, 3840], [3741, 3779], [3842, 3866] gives 6.5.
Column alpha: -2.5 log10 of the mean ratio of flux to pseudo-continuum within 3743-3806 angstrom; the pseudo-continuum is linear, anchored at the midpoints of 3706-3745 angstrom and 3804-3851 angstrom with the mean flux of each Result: -0.15 mag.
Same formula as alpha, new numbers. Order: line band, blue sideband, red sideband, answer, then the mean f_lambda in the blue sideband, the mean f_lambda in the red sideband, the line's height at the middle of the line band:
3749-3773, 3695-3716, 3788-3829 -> 0.039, 24.8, 25.1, 25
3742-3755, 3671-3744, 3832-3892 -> 0.154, 23.4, 23.7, 23.5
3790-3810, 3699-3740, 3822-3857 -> -0.235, 22.2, 21.6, 21.8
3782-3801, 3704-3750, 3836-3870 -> -0.174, 21.1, 25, 23.1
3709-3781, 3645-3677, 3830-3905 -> 0.074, 25.8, 23.9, 25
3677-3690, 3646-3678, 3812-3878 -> 0.116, 25.7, 23.2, 25.4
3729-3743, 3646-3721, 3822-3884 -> 0.192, 24.7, 23.2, 24.2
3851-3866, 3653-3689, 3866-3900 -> -0.043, 25.5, 24.8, 24.8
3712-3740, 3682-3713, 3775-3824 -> 0.146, 24.2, 27.8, 25.2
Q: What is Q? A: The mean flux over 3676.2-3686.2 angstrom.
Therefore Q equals 23.3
